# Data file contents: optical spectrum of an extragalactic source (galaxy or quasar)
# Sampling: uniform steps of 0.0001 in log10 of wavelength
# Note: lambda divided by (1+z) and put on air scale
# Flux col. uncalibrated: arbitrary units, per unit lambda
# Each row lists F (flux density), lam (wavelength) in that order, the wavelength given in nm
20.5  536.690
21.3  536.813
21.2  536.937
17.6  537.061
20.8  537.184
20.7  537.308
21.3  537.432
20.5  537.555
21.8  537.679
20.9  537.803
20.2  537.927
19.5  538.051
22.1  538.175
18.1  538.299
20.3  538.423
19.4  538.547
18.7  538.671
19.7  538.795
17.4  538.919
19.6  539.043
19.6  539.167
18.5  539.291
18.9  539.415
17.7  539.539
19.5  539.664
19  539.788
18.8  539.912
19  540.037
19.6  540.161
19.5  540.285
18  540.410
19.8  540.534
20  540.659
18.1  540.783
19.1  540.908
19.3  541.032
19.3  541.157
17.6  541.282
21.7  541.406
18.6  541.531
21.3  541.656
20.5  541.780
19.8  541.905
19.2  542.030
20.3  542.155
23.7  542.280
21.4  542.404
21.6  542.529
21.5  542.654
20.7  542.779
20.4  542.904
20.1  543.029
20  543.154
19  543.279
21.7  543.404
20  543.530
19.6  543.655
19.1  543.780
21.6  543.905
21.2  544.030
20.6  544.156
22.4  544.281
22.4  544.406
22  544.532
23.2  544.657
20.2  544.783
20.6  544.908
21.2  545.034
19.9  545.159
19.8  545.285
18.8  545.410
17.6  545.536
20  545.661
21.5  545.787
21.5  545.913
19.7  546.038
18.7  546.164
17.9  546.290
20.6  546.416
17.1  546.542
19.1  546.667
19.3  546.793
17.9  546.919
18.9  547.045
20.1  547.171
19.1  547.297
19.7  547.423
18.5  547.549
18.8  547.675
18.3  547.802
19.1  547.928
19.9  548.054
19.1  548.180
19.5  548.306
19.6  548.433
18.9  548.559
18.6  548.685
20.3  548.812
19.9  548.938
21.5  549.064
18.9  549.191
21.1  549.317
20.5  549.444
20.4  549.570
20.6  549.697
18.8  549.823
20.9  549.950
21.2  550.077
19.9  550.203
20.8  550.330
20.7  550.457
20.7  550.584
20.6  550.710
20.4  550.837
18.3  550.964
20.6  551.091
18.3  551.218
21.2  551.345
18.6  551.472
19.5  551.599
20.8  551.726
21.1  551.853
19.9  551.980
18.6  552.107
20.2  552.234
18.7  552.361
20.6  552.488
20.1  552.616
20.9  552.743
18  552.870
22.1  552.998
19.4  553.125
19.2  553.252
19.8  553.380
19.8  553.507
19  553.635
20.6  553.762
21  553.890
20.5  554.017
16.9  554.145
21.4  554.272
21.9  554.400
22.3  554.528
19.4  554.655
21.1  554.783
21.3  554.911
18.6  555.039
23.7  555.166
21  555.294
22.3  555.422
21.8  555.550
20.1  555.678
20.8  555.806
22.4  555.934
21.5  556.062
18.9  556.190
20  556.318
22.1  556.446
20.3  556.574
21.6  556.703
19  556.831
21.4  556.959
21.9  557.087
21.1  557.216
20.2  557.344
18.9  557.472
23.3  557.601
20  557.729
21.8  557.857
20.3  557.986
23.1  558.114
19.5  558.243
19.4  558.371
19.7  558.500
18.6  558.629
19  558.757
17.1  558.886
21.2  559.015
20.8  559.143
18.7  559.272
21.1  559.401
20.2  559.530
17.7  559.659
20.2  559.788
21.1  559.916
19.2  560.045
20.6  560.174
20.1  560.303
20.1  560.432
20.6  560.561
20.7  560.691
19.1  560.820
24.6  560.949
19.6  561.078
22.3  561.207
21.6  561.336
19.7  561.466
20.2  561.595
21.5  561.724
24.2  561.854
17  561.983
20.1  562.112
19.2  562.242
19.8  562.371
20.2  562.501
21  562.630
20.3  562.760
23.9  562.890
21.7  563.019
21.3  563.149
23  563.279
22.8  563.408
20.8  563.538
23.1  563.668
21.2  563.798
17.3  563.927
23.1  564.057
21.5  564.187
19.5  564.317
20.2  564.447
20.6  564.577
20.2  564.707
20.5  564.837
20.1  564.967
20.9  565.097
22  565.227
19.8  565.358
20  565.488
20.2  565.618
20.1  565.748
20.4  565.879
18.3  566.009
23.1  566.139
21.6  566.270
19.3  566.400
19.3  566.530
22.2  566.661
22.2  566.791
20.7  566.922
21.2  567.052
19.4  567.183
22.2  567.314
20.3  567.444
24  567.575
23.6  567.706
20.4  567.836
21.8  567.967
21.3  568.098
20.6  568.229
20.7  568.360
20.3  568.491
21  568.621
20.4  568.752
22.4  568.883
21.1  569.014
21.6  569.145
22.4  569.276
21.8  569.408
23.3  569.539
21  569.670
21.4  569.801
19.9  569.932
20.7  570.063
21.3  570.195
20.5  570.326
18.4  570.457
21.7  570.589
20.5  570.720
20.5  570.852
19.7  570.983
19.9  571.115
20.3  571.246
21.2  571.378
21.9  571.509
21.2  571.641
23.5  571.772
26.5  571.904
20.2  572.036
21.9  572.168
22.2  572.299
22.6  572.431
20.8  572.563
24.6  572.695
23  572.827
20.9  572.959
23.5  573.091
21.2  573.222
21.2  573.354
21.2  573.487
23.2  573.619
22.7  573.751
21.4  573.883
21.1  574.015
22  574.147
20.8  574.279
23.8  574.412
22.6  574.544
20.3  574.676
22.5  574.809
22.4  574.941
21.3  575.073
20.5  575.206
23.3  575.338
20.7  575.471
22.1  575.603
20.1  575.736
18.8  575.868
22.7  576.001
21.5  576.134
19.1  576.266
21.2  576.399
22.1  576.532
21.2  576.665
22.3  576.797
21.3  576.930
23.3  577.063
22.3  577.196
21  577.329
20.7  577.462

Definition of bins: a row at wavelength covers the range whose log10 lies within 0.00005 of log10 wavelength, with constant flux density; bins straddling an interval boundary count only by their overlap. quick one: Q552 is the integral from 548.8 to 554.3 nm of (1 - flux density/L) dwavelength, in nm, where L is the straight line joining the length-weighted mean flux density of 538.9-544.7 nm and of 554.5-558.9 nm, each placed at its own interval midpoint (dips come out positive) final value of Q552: 0.12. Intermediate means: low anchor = 20.1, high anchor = 20.7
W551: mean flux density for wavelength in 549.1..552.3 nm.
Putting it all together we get 20.1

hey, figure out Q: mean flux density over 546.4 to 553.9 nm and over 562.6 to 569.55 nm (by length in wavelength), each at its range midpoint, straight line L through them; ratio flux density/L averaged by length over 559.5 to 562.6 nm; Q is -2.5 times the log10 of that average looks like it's 0.01 mag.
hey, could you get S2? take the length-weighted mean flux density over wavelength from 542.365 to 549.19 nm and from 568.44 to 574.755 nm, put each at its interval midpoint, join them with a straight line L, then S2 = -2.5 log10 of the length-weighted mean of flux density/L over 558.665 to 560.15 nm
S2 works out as 0.06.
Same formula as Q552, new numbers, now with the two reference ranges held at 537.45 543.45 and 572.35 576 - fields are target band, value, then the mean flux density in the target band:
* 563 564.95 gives 0.01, 21.1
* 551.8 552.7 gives 0.03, 19.9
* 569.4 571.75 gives 0.08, 20.9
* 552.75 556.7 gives 0.01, 20.6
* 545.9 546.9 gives 0.05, 19.1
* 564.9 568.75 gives 0.08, 20.9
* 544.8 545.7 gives 0.02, 19.7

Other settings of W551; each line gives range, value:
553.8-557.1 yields 20.9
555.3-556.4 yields 21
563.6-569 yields 20.9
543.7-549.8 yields 19.9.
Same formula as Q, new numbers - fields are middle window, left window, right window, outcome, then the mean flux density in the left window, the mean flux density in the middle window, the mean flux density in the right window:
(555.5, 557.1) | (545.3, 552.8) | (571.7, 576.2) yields -0.027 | 19.7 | 20.9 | 22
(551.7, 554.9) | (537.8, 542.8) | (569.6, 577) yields 0.014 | 19.7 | 20.1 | 21.5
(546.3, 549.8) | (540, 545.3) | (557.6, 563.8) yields 0.055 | 20.4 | 19.4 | 20.6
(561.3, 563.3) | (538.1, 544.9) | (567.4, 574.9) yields 0.014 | 20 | 20.9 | 21.6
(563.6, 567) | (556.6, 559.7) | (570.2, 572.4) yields 0.007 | 20.2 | 20.7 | 21.3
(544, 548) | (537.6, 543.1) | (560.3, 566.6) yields 0.009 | 19.8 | 19.8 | 20.8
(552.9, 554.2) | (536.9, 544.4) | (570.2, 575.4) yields 0.047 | 20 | 19.8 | 21.7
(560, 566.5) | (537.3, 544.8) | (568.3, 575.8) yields 0.020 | 20.1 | 20.8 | 21.6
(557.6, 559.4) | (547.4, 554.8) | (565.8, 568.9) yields 0.019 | 19.9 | 20.1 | 21.1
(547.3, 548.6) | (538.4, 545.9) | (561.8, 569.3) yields 0.061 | 20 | 19.1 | 21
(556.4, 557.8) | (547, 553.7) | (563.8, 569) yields -0.033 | 19.8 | 20.9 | 20.8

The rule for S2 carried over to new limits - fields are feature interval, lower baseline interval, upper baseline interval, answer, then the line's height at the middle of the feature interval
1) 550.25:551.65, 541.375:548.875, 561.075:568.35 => 0.019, 20.3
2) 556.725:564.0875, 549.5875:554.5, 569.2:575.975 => 0.003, 20.7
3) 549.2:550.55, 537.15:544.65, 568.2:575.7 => 0.004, 20.5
